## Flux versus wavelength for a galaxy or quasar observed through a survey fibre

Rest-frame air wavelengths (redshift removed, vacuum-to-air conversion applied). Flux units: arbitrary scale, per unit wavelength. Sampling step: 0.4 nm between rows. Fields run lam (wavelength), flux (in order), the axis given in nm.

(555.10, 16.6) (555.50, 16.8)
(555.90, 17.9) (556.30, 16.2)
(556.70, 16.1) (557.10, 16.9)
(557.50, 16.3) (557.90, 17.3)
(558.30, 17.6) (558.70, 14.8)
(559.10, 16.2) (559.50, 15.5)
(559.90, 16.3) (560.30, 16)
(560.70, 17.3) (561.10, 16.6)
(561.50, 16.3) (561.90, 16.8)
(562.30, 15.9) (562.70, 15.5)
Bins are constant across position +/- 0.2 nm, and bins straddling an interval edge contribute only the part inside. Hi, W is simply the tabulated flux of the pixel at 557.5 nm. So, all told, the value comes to 16.3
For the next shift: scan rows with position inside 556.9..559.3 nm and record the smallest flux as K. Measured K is 14.8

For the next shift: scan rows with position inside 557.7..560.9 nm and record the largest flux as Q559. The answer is 17.6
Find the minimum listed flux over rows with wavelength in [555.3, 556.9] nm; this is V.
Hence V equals 16.1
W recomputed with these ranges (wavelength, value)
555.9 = 17.9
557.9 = 17.3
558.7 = 14.8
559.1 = 16.2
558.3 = 17.6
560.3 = 16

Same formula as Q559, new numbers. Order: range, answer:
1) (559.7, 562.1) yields 17.3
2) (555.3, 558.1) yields 17.9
